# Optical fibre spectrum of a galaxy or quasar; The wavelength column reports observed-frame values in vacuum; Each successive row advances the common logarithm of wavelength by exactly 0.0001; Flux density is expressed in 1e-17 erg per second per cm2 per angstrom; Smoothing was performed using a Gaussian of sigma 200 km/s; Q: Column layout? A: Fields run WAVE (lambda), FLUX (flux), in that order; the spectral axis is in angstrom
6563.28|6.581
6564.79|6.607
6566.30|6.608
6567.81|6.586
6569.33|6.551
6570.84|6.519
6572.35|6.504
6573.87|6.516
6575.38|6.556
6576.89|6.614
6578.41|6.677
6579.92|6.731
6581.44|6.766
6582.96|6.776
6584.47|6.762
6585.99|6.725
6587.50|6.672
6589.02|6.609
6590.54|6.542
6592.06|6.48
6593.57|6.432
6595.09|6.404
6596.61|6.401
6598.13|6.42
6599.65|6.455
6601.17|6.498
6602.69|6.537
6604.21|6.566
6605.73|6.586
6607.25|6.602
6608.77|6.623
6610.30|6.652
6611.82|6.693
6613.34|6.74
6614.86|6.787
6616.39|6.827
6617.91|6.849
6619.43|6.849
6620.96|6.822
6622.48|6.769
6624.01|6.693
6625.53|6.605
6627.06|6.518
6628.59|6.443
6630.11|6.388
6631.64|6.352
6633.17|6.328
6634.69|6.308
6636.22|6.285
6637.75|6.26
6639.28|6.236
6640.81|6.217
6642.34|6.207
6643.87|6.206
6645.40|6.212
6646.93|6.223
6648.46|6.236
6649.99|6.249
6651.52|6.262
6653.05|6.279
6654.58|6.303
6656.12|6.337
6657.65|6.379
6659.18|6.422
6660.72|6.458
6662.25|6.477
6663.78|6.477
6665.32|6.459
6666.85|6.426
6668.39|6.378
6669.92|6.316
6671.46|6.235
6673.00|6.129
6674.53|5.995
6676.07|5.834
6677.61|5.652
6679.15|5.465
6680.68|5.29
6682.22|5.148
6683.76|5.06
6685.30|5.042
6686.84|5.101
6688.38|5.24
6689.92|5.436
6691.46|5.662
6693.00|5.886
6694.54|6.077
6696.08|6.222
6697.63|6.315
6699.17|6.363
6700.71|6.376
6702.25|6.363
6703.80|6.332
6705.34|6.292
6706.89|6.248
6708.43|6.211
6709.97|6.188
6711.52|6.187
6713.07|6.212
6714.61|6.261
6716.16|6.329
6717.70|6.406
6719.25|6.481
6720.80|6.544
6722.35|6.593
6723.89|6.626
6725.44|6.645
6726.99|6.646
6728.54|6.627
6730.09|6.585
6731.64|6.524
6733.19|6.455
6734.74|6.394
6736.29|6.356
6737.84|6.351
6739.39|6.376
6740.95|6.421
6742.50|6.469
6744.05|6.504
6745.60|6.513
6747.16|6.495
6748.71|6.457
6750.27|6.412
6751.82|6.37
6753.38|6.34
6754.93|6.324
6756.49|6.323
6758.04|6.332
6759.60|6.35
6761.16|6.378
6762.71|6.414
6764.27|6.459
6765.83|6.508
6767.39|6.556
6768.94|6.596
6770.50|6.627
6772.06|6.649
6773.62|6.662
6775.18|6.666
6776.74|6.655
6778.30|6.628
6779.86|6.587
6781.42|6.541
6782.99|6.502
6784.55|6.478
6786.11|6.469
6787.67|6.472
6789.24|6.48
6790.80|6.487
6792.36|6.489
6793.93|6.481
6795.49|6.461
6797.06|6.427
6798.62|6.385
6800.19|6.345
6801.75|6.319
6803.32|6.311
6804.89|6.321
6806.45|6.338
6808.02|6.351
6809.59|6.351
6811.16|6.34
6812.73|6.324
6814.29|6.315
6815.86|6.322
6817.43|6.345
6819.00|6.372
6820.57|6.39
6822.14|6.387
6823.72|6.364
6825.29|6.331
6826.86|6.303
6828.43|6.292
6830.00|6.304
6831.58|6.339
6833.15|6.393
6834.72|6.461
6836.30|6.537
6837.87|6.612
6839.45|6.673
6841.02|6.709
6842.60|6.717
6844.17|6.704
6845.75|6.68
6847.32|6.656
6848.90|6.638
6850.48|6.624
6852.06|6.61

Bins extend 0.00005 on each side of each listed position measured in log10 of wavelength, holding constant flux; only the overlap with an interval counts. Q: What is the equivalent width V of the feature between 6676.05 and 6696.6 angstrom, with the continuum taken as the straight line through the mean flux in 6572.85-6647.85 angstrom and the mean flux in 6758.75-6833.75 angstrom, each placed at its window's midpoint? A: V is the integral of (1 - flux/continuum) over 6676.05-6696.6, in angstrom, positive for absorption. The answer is 3.2 angstrom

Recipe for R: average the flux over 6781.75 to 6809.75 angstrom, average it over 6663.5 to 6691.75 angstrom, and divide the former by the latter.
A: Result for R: 1.1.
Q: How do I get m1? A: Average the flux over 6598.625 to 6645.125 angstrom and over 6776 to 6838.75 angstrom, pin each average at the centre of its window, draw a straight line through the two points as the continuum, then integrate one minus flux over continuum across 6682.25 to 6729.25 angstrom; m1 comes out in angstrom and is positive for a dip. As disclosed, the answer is 2.60 angstrom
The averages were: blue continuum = 6.53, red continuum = 6.41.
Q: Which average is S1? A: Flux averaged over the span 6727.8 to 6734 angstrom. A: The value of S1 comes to 6.55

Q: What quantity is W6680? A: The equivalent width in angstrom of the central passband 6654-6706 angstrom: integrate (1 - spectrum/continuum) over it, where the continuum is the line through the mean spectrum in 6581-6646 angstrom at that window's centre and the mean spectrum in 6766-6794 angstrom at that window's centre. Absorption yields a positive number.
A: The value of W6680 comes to 4.4 angstrom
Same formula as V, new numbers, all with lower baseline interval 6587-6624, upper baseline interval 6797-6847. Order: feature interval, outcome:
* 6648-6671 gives 0.72 angstrom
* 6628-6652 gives 1.14 angstrom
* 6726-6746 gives 0.06 angstrom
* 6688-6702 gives 1.17 angstrom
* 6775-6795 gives -0.23 angstrom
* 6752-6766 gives 0.22 angstrom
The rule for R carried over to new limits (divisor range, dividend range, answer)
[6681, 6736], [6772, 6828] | 1.05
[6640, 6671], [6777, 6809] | 1.02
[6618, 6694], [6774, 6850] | 1.05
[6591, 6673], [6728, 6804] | 1.00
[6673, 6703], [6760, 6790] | 1.14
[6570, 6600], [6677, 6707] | 0.88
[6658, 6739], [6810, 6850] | 1.05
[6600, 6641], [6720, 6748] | 0.99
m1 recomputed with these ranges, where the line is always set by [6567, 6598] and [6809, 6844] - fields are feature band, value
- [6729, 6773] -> 0.2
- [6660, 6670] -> 0.1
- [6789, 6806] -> 0.1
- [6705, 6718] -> 0.5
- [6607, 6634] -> -0.3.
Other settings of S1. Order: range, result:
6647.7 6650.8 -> 6.25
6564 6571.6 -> 6.58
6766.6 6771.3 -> 6.6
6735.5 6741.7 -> 6.37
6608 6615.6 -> 6.7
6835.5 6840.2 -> 6.6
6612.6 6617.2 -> 6.79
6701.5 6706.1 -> 6.33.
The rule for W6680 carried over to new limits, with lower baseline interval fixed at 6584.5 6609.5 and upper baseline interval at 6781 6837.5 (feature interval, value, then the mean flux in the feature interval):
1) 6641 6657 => 0.6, 6.25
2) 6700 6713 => 0.4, 6.27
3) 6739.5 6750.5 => 0.0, 6.46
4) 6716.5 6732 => -0.3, 6.56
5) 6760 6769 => -0.1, 6.47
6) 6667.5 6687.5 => 2.5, 5.67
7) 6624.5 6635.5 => 0.2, 6.43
